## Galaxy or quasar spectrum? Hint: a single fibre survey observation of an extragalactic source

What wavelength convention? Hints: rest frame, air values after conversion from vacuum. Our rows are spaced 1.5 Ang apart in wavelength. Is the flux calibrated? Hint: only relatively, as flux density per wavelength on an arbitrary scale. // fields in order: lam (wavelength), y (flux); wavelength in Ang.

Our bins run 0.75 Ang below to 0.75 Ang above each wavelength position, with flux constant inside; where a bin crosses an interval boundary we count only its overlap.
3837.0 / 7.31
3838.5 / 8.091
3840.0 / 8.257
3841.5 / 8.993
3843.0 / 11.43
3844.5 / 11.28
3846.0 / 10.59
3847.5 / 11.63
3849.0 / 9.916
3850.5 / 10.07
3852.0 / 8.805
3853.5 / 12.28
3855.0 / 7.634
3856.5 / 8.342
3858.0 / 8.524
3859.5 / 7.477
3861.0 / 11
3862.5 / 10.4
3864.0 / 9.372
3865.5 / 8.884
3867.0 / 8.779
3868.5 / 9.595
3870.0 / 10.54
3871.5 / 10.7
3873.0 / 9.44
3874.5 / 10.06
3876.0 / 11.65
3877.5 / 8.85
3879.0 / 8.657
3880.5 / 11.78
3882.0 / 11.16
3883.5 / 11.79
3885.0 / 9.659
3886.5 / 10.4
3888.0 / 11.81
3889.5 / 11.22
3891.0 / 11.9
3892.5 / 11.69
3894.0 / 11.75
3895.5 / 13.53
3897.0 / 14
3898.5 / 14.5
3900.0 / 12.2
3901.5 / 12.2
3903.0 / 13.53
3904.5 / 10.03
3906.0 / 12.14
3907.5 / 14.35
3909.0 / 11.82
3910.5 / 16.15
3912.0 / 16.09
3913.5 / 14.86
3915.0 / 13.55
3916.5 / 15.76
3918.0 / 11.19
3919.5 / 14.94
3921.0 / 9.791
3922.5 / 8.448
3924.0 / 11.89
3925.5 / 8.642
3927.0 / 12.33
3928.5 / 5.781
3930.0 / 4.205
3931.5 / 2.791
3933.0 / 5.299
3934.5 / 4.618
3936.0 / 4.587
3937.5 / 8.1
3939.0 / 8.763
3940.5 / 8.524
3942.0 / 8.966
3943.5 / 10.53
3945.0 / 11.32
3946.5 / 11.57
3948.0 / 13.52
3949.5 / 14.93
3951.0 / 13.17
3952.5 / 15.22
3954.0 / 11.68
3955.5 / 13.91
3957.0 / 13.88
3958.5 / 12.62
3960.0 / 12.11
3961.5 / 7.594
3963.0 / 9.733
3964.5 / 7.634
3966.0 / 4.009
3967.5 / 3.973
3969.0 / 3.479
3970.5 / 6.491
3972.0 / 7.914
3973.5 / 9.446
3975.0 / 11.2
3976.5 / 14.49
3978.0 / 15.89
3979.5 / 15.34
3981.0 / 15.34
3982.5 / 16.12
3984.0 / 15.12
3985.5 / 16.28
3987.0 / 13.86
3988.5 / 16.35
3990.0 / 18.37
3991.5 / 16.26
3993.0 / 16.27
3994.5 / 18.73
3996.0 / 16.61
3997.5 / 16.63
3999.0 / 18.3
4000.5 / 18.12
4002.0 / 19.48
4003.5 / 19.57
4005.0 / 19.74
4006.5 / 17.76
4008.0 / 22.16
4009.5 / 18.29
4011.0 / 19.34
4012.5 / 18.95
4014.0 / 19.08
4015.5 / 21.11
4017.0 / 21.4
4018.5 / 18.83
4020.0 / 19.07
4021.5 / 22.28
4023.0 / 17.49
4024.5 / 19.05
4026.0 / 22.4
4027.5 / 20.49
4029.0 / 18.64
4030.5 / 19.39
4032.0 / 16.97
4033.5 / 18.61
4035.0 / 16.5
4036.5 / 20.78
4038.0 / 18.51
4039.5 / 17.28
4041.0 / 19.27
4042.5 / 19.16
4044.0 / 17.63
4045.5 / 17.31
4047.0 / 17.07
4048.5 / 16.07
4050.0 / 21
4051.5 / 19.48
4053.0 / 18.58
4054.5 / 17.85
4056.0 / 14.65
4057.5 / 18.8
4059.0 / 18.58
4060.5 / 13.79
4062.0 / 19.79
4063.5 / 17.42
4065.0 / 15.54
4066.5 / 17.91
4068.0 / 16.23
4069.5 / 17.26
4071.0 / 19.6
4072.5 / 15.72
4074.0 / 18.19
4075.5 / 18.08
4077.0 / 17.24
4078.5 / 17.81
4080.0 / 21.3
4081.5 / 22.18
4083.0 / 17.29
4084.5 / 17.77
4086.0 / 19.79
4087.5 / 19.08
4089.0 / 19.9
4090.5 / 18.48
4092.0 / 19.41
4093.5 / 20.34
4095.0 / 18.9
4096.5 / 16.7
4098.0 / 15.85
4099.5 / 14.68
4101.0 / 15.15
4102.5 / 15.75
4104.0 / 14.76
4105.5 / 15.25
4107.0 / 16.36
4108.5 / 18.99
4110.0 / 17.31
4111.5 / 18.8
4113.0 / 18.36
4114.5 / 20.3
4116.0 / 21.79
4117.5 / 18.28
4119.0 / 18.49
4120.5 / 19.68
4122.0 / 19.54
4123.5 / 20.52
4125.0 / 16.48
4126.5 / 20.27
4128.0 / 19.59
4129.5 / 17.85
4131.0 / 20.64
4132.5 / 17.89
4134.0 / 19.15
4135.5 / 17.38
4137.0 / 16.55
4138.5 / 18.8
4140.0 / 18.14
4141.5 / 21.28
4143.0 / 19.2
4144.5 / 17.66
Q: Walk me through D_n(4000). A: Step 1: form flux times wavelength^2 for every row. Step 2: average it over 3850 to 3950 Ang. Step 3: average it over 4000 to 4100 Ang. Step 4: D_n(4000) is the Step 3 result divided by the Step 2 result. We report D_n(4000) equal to 1.89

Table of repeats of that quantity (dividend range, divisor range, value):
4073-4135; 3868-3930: 1.75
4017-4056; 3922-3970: 2.14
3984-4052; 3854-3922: 1.73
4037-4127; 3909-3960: 1.79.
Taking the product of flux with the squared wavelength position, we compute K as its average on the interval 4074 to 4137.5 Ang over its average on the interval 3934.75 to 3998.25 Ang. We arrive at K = 1.63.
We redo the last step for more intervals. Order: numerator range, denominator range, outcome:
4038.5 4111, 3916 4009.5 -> 1.53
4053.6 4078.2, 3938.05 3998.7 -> 1.47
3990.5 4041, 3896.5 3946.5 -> 1.86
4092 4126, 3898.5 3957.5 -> 1.77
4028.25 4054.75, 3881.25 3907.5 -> 1.64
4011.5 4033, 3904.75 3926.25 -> 1.62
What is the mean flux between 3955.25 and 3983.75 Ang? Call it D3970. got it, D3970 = 10.6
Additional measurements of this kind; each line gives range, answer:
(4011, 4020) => 19.8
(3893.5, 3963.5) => 11.2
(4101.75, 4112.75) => 16.8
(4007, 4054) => 19.1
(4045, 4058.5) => 17.9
